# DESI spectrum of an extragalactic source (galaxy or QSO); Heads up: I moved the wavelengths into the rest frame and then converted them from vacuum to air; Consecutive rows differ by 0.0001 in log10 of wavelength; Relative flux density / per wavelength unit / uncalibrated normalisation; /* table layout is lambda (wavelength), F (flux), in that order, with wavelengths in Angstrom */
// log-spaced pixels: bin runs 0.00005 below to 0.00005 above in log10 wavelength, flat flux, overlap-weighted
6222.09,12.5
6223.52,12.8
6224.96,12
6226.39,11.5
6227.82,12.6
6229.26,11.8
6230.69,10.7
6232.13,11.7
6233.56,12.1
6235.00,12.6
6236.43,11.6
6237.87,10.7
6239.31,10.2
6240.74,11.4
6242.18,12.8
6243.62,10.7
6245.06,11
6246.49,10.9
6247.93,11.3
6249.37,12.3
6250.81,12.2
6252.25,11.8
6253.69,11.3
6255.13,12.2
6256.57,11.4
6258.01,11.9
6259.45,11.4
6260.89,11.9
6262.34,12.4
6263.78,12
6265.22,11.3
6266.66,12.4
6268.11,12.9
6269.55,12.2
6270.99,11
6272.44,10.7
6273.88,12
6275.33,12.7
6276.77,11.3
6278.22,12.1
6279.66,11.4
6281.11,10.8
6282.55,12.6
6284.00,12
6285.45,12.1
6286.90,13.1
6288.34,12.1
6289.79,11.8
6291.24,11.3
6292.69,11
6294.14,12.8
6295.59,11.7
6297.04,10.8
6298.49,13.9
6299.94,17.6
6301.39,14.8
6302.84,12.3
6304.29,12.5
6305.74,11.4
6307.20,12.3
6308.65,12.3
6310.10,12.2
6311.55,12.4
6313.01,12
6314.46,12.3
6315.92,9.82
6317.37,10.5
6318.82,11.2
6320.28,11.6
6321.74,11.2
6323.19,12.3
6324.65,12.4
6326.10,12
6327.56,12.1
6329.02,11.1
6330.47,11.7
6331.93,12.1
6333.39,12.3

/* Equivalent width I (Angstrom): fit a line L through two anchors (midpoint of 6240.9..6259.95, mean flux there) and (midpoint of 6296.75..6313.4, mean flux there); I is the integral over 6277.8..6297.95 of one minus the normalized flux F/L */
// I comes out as 1.1 Angstrom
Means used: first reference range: 11.6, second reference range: 12.9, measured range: 11.8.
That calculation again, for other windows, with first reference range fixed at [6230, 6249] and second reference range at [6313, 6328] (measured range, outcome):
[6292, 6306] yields -1.7 Angstrom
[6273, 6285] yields -0.4 Angstrom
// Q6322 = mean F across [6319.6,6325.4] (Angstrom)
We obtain 11.9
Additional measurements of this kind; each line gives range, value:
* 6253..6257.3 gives 11.6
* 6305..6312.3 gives 12.1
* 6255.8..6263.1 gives 11.8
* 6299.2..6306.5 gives 13.7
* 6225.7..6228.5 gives 12.1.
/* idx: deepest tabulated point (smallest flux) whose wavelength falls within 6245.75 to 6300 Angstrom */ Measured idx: 10.7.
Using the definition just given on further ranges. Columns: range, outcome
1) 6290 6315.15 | 10.8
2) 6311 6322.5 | 9.82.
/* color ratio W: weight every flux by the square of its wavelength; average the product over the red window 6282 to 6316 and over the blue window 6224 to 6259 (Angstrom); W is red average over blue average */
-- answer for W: 1.1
